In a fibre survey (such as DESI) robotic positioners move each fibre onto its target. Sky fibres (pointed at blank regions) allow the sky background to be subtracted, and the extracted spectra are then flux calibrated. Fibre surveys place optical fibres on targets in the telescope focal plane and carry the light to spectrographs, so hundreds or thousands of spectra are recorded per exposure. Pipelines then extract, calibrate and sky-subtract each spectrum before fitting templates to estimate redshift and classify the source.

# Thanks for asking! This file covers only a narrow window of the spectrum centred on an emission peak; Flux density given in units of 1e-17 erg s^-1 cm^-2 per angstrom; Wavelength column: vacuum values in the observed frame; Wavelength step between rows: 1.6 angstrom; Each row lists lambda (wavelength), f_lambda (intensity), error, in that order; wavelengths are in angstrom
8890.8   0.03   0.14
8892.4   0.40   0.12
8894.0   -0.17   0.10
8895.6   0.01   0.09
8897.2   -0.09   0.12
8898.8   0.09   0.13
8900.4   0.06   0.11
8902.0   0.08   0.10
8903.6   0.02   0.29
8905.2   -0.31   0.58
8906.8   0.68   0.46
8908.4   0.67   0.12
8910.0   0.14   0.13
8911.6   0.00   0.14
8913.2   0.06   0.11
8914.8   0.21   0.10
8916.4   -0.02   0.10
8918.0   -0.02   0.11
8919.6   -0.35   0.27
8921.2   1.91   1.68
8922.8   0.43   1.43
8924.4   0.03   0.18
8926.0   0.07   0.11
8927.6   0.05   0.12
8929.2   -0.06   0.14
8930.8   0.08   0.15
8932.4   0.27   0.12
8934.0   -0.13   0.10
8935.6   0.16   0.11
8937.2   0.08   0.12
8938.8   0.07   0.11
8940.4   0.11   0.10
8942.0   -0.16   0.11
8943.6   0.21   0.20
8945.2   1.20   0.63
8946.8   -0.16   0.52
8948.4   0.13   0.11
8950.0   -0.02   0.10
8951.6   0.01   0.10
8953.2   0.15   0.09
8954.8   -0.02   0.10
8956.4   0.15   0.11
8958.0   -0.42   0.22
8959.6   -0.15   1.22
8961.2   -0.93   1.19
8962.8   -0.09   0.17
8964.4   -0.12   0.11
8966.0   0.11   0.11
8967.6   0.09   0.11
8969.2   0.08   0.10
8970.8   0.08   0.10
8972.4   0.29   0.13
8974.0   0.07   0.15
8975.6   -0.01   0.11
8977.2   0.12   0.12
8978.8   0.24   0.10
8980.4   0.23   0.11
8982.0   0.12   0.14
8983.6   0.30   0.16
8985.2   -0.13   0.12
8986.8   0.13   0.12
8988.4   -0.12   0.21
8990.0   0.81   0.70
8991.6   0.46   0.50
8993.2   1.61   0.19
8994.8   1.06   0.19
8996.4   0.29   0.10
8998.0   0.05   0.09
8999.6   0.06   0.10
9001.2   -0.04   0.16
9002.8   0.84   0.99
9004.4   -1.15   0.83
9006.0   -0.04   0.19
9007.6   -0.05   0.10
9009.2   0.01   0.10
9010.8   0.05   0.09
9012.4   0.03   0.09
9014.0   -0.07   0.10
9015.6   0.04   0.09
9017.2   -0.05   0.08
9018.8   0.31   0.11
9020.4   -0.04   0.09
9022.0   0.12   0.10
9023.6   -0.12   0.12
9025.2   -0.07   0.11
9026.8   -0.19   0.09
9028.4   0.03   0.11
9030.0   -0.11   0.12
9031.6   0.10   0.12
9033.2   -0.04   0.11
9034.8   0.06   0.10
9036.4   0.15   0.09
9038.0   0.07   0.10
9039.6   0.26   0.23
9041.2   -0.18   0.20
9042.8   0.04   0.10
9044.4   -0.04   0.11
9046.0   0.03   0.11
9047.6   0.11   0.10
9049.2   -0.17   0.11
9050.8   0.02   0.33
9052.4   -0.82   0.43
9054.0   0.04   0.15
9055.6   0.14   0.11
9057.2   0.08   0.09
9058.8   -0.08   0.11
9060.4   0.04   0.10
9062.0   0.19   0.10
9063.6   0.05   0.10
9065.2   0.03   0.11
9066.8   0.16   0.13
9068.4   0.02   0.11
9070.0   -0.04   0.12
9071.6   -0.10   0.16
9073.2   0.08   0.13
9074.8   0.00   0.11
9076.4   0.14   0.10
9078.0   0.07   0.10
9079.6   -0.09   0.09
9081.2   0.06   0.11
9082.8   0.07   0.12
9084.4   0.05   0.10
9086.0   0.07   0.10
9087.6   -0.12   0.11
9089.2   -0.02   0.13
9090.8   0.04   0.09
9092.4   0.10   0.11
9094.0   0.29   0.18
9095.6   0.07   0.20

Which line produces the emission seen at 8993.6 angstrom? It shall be [O III]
